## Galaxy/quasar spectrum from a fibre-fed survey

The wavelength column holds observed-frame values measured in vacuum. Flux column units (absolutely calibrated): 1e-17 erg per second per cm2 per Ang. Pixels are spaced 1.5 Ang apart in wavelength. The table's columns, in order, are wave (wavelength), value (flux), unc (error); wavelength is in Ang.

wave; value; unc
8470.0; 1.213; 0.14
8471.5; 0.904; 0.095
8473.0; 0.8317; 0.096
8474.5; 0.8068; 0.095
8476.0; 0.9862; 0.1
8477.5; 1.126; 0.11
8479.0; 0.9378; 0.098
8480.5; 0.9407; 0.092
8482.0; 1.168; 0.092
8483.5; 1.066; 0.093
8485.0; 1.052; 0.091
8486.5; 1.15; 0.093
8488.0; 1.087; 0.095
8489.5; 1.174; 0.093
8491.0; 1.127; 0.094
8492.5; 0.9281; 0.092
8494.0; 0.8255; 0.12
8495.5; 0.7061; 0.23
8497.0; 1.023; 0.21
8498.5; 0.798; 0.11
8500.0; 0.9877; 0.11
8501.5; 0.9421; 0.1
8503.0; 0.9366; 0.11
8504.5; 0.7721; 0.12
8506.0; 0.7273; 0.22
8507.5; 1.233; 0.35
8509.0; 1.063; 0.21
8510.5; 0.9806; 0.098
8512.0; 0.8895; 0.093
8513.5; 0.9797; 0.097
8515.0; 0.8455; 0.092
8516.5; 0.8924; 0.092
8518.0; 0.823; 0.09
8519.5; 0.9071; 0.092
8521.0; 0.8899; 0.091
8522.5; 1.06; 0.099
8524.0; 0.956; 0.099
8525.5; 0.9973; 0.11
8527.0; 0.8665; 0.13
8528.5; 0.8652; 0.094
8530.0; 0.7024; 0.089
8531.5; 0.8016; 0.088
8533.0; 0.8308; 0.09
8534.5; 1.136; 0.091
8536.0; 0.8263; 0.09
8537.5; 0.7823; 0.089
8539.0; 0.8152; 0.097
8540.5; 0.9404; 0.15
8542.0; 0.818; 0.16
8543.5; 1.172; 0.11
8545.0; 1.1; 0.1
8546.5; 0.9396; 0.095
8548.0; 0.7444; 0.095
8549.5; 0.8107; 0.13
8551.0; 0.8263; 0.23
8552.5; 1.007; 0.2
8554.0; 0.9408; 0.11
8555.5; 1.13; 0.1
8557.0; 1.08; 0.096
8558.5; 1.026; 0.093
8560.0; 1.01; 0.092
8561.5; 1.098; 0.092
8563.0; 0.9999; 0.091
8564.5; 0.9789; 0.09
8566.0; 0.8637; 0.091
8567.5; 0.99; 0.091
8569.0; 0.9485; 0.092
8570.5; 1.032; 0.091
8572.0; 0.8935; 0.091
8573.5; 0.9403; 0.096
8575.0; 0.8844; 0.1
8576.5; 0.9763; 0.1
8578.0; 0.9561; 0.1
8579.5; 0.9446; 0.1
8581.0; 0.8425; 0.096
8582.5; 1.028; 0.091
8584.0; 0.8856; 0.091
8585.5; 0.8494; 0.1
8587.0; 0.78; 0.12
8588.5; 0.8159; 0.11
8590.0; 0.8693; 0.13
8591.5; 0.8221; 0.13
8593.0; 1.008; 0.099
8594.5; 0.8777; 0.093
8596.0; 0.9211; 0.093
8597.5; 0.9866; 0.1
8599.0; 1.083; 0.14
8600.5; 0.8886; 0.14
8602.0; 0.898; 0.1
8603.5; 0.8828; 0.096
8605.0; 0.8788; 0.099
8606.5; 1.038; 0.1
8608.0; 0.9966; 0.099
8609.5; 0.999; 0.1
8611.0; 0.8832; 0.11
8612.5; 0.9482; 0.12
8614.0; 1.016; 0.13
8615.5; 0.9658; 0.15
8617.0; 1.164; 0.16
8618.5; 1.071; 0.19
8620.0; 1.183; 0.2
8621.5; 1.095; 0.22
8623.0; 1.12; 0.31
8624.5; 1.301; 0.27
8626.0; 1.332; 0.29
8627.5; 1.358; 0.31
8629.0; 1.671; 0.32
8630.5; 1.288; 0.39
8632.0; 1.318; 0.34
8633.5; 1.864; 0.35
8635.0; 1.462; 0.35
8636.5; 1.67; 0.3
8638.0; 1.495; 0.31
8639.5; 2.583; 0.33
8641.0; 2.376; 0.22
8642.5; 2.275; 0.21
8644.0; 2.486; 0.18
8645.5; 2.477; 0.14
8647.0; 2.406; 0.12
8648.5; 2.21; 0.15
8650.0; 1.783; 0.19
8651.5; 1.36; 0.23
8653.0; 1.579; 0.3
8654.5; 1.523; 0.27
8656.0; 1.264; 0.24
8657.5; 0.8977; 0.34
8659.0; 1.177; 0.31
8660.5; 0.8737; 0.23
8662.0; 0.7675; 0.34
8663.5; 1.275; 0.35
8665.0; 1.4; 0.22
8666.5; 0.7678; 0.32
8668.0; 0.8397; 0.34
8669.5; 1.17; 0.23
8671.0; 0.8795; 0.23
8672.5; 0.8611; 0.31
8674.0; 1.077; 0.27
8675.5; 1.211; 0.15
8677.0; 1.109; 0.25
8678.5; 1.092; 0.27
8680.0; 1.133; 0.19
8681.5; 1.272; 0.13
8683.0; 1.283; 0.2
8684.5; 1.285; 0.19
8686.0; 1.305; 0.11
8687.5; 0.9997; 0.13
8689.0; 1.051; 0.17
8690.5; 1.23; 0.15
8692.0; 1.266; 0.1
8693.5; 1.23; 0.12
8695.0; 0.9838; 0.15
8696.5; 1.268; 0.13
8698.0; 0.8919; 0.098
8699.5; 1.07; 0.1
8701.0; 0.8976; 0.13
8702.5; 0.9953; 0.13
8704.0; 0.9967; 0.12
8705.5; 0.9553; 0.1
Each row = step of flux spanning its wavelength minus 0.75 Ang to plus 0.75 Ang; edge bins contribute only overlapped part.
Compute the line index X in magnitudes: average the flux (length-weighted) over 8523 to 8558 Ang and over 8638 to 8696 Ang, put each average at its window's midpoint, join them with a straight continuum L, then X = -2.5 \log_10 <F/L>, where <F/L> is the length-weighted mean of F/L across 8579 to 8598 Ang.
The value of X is 0.22 mag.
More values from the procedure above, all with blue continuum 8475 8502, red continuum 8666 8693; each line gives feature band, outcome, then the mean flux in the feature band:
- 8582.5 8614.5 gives 0.153 mag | 0.922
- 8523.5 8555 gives 0.144 mag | 0.9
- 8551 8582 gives 0.075 mag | 0.974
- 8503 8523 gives 0.098 mag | 0.927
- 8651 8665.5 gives -0.106 mag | 1.21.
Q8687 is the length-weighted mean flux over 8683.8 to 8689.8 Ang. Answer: 1.16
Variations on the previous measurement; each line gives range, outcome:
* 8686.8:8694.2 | 1.16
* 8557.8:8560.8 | 1.02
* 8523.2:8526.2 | 0.978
